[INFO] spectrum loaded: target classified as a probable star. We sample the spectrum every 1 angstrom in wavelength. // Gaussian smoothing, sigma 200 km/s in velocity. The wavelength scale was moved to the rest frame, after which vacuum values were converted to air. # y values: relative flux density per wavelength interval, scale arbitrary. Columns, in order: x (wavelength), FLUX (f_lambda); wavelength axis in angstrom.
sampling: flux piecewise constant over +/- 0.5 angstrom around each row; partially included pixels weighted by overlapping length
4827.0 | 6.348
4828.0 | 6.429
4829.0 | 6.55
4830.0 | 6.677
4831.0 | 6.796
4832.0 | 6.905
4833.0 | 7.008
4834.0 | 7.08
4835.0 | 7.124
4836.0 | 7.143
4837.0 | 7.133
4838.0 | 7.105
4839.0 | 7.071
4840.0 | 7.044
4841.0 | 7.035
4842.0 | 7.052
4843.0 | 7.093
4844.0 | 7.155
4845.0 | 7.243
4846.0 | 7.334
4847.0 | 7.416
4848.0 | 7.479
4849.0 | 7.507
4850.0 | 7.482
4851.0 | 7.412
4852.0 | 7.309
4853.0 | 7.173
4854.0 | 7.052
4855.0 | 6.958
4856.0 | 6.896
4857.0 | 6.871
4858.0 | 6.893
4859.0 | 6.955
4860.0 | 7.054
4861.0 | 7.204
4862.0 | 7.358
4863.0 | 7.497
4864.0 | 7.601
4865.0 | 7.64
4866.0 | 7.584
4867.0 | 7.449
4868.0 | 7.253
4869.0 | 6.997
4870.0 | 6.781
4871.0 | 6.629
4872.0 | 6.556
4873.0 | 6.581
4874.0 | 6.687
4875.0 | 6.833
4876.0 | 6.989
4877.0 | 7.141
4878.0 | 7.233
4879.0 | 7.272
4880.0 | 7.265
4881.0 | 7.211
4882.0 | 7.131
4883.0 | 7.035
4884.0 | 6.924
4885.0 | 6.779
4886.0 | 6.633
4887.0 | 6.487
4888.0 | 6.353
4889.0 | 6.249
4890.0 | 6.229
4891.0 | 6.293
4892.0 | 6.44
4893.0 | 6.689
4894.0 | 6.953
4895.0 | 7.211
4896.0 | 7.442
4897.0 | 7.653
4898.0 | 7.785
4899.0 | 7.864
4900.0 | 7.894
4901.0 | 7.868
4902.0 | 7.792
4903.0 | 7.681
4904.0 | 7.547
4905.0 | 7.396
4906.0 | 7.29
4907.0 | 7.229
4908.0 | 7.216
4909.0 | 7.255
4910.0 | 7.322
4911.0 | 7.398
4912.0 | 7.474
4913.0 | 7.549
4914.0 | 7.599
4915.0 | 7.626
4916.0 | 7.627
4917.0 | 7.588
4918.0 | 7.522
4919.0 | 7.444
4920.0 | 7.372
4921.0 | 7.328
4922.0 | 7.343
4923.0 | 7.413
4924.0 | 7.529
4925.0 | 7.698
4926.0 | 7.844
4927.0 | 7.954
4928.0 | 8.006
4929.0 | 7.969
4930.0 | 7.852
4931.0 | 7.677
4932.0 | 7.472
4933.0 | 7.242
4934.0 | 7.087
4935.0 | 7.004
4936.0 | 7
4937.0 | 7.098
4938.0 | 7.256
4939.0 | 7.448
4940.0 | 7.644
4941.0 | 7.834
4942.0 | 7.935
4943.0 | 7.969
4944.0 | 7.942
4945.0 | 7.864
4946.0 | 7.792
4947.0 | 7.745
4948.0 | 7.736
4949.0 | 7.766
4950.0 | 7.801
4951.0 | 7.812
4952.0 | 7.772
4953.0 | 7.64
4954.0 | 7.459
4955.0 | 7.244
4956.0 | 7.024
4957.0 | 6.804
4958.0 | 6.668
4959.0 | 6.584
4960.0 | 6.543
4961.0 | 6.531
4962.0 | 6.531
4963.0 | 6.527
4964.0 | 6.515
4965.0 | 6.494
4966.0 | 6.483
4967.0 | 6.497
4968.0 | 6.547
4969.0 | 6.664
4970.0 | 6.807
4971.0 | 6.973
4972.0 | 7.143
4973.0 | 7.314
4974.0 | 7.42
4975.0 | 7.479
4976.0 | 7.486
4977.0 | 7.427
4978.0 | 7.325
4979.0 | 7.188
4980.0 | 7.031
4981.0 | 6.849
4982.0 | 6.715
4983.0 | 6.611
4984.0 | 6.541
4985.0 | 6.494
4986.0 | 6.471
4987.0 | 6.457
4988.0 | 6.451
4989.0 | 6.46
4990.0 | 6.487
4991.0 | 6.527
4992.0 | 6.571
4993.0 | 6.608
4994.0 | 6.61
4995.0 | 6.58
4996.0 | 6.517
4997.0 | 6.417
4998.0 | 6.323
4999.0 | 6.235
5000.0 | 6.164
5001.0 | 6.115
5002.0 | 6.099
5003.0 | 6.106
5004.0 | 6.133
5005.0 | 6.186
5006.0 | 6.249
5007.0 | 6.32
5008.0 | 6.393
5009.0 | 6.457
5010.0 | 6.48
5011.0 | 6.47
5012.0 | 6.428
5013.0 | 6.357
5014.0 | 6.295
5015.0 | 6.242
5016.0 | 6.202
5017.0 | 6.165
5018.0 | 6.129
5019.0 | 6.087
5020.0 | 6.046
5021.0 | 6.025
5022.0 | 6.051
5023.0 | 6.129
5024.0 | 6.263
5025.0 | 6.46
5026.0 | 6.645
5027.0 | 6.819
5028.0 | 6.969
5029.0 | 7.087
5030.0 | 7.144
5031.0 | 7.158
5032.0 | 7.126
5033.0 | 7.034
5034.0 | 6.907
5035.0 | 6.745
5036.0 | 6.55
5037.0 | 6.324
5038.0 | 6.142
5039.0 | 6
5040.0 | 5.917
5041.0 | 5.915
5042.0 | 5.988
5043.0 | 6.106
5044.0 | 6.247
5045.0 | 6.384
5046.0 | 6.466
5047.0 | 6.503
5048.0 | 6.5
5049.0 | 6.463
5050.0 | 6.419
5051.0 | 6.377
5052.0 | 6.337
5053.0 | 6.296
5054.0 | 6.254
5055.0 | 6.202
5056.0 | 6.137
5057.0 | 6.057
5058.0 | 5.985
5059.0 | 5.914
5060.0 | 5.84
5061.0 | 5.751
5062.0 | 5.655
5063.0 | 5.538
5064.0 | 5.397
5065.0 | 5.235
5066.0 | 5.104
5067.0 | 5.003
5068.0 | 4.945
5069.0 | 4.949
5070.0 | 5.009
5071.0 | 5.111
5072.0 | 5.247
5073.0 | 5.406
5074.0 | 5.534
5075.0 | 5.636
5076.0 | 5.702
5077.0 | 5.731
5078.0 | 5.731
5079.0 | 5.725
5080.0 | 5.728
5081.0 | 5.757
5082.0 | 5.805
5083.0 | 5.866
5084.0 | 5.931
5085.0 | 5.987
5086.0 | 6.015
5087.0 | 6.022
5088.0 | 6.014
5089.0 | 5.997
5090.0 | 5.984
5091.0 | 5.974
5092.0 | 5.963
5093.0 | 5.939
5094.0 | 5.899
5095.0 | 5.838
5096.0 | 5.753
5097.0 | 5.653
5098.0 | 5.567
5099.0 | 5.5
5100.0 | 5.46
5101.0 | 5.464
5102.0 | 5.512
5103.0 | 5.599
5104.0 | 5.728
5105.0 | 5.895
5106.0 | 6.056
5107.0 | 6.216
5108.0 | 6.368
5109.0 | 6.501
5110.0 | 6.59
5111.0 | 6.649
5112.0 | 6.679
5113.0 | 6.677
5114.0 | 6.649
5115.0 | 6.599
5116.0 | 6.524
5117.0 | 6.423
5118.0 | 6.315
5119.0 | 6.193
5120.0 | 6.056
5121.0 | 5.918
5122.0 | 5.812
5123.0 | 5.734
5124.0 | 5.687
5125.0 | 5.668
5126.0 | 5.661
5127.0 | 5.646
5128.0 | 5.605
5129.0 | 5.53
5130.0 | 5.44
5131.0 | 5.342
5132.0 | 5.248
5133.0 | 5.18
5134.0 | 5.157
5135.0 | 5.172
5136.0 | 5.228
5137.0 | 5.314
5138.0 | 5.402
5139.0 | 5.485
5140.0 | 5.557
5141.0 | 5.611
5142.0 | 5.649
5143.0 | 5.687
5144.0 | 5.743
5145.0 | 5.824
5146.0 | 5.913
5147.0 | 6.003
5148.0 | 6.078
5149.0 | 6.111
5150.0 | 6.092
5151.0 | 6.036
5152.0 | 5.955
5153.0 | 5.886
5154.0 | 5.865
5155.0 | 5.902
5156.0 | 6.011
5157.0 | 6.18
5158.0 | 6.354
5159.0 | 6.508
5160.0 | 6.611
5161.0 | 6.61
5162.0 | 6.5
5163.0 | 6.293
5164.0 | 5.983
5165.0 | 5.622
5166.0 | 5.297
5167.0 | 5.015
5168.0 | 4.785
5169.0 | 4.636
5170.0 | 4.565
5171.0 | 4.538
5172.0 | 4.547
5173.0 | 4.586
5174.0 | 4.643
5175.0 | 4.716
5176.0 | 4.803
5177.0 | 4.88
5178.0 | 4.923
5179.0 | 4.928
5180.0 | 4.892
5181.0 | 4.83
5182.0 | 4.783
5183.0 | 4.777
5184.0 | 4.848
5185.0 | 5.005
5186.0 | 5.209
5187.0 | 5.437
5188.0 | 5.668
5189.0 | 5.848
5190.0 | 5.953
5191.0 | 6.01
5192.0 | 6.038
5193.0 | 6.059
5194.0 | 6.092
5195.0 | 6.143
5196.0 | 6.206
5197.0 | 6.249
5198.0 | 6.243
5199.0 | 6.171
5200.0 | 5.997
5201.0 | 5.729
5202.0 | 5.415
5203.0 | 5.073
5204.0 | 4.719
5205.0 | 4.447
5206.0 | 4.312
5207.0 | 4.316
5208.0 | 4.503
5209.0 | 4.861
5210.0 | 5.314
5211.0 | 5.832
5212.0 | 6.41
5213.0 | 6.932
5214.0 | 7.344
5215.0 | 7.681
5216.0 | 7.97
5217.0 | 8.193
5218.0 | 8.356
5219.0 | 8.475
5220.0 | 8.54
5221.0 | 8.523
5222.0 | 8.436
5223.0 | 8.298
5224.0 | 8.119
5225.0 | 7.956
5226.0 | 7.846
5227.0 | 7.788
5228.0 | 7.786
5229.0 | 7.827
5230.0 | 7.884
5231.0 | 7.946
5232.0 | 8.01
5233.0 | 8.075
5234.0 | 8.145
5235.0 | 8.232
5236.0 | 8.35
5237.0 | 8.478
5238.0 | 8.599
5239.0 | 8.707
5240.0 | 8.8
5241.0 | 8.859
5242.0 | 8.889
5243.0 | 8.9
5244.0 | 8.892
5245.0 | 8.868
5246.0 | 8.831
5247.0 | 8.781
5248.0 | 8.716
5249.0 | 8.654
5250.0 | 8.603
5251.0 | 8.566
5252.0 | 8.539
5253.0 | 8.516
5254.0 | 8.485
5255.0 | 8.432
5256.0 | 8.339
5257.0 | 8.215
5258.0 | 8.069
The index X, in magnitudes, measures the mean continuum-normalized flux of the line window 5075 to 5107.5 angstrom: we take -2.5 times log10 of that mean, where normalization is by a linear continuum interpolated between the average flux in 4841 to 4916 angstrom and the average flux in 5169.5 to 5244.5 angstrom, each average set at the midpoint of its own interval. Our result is 0.16 mag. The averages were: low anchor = 7.17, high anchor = 6.52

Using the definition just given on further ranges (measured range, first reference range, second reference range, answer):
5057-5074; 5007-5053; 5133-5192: 0.14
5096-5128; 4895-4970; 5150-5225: 0.06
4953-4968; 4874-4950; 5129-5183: 0.04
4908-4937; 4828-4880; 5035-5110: -0.12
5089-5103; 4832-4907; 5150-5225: 0.09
